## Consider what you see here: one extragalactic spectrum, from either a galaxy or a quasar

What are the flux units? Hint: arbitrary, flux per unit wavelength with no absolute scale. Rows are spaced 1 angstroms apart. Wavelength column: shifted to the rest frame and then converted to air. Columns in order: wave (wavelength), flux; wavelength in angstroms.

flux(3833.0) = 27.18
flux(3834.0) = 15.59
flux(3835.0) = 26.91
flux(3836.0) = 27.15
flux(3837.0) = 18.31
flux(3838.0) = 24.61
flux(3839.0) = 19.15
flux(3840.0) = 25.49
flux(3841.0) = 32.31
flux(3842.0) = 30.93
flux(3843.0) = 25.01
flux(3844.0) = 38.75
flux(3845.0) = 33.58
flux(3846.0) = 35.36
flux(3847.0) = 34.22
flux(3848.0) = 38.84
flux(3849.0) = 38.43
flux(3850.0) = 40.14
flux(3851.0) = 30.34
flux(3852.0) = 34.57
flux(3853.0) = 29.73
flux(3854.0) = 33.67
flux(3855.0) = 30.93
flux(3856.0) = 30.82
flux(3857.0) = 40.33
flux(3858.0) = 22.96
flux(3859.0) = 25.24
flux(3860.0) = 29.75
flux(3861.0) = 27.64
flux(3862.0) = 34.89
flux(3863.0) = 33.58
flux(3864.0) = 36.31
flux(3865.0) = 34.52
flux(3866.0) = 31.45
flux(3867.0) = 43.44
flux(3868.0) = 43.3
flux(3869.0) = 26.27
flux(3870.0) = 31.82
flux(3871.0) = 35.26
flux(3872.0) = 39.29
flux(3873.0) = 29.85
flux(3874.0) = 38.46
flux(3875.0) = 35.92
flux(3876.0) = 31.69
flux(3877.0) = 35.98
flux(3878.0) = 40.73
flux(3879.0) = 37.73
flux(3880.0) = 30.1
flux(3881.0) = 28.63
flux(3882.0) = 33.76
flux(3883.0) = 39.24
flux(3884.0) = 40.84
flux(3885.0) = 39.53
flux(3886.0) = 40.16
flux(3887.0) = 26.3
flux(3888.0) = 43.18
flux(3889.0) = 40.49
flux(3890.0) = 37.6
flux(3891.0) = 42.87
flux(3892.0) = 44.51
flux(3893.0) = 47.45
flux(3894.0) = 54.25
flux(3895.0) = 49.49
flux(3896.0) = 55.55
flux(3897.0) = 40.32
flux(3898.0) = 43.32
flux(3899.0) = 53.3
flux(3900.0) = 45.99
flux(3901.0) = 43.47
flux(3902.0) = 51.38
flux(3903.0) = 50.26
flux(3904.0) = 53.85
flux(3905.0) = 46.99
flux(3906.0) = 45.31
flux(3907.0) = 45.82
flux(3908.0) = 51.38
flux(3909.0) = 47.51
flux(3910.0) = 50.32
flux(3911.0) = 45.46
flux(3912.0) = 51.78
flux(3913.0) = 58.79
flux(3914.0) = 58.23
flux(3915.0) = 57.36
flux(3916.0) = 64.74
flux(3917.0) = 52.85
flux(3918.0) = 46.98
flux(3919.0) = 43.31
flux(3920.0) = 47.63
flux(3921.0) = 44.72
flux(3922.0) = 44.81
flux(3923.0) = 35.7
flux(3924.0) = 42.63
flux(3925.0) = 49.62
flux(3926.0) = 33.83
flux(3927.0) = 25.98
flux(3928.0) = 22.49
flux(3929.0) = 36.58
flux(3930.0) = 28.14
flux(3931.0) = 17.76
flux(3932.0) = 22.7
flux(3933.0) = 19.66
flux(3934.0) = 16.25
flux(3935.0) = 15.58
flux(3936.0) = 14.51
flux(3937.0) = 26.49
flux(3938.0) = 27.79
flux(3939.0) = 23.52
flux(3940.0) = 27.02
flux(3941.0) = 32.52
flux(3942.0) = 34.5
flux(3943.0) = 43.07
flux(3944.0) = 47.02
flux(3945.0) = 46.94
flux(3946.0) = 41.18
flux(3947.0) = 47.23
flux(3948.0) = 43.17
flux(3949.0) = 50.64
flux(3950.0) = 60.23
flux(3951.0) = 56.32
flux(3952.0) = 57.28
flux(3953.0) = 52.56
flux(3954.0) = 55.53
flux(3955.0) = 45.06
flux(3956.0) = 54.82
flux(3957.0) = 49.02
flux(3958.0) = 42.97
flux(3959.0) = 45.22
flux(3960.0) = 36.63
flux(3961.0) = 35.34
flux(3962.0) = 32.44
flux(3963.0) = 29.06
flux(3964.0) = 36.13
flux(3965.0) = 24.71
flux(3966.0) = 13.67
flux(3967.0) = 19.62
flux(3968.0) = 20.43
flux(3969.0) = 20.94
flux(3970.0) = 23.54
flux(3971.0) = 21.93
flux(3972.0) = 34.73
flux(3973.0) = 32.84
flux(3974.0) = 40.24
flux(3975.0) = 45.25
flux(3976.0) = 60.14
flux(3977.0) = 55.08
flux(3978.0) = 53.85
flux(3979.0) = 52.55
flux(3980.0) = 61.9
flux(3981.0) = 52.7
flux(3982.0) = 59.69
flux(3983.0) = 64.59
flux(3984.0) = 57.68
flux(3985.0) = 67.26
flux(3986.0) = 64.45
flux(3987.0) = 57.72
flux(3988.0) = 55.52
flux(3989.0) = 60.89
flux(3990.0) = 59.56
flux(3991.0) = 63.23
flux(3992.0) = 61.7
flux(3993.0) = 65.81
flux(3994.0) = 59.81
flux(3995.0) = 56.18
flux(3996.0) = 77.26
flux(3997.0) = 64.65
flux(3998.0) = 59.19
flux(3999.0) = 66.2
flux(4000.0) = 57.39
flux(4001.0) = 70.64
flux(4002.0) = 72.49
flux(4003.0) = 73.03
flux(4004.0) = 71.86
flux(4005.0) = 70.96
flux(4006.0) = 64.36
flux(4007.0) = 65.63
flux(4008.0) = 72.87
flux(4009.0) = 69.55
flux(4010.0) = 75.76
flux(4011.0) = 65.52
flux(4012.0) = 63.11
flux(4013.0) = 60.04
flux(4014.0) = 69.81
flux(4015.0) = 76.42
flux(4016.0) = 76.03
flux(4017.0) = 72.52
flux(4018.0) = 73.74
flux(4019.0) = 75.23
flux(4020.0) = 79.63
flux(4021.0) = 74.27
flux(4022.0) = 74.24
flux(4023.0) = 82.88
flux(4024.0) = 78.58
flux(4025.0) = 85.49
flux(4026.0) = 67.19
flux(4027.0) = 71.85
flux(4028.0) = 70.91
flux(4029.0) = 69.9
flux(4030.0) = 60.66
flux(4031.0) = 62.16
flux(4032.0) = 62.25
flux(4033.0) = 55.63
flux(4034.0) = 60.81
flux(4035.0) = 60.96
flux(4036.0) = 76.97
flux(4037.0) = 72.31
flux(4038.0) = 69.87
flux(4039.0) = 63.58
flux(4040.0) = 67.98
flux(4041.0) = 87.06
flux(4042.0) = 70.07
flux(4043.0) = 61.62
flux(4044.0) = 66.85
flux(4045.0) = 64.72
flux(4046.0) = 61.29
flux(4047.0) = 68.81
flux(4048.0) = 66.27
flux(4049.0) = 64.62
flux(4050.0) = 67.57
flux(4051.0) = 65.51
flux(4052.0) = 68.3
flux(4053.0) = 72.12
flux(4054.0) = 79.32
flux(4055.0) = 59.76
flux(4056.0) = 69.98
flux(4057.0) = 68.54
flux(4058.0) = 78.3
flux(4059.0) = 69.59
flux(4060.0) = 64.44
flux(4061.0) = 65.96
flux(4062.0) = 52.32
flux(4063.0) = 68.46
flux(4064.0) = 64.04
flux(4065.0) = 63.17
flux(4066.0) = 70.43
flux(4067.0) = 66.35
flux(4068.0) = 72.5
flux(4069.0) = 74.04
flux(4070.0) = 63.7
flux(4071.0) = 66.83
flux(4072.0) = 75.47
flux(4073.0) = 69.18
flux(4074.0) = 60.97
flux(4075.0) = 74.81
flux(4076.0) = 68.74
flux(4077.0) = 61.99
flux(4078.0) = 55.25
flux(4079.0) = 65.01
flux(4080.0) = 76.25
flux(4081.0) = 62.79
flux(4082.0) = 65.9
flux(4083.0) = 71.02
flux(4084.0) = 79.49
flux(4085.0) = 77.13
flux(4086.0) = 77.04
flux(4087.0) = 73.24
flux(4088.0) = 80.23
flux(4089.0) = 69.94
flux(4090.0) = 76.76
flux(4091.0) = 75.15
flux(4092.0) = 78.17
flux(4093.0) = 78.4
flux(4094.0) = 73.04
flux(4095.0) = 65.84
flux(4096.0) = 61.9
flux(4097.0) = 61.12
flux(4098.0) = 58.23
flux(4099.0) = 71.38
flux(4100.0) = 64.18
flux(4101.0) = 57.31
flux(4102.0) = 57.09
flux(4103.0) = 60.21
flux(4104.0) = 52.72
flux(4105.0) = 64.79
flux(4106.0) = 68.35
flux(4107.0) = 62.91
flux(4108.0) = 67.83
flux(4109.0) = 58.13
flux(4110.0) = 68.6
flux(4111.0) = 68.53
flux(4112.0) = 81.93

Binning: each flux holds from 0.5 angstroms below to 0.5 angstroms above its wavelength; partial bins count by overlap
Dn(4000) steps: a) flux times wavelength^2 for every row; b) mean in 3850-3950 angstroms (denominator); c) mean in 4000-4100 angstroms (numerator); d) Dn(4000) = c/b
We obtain 1.93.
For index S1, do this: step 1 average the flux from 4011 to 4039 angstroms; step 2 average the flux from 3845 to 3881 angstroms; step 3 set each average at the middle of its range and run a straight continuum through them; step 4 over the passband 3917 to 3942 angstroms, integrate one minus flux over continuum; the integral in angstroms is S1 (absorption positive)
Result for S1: 8.7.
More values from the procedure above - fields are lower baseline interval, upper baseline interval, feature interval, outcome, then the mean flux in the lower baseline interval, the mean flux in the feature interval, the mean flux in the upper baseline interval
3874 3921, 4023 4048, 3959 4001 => 7.7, 45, 48.6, 68.5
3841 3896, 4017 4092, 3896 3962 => 5.7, 35.9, 42.3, 69.5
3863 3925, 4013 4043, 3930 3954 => 7.8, 43.1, 36.1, 71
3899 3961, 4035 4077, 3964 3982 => 4.8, 42.3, 37.9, 68.2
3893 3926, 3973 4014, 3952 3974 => 8.4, 48.9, 35.3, 62.1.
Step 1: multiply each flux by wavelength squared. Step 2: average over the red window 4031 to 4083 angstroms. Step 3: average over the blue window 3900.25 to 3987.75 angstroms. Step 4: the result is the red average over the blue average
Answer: 1.68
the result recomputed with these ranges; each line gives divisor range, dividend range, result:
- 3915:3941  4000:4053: 2.17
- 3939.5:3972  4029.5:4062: 1.81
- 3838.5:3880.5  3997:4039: 2.26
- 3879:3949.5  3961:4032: 1.51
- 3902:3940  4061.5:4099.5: 1.89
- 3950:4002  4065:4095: 1.50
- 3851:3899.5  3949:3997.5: 1.38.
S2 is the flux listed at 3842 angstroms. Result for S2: 30.93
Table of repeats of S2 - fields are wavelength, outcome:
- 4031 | 62.16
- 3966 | 13.67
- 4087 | 73.24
